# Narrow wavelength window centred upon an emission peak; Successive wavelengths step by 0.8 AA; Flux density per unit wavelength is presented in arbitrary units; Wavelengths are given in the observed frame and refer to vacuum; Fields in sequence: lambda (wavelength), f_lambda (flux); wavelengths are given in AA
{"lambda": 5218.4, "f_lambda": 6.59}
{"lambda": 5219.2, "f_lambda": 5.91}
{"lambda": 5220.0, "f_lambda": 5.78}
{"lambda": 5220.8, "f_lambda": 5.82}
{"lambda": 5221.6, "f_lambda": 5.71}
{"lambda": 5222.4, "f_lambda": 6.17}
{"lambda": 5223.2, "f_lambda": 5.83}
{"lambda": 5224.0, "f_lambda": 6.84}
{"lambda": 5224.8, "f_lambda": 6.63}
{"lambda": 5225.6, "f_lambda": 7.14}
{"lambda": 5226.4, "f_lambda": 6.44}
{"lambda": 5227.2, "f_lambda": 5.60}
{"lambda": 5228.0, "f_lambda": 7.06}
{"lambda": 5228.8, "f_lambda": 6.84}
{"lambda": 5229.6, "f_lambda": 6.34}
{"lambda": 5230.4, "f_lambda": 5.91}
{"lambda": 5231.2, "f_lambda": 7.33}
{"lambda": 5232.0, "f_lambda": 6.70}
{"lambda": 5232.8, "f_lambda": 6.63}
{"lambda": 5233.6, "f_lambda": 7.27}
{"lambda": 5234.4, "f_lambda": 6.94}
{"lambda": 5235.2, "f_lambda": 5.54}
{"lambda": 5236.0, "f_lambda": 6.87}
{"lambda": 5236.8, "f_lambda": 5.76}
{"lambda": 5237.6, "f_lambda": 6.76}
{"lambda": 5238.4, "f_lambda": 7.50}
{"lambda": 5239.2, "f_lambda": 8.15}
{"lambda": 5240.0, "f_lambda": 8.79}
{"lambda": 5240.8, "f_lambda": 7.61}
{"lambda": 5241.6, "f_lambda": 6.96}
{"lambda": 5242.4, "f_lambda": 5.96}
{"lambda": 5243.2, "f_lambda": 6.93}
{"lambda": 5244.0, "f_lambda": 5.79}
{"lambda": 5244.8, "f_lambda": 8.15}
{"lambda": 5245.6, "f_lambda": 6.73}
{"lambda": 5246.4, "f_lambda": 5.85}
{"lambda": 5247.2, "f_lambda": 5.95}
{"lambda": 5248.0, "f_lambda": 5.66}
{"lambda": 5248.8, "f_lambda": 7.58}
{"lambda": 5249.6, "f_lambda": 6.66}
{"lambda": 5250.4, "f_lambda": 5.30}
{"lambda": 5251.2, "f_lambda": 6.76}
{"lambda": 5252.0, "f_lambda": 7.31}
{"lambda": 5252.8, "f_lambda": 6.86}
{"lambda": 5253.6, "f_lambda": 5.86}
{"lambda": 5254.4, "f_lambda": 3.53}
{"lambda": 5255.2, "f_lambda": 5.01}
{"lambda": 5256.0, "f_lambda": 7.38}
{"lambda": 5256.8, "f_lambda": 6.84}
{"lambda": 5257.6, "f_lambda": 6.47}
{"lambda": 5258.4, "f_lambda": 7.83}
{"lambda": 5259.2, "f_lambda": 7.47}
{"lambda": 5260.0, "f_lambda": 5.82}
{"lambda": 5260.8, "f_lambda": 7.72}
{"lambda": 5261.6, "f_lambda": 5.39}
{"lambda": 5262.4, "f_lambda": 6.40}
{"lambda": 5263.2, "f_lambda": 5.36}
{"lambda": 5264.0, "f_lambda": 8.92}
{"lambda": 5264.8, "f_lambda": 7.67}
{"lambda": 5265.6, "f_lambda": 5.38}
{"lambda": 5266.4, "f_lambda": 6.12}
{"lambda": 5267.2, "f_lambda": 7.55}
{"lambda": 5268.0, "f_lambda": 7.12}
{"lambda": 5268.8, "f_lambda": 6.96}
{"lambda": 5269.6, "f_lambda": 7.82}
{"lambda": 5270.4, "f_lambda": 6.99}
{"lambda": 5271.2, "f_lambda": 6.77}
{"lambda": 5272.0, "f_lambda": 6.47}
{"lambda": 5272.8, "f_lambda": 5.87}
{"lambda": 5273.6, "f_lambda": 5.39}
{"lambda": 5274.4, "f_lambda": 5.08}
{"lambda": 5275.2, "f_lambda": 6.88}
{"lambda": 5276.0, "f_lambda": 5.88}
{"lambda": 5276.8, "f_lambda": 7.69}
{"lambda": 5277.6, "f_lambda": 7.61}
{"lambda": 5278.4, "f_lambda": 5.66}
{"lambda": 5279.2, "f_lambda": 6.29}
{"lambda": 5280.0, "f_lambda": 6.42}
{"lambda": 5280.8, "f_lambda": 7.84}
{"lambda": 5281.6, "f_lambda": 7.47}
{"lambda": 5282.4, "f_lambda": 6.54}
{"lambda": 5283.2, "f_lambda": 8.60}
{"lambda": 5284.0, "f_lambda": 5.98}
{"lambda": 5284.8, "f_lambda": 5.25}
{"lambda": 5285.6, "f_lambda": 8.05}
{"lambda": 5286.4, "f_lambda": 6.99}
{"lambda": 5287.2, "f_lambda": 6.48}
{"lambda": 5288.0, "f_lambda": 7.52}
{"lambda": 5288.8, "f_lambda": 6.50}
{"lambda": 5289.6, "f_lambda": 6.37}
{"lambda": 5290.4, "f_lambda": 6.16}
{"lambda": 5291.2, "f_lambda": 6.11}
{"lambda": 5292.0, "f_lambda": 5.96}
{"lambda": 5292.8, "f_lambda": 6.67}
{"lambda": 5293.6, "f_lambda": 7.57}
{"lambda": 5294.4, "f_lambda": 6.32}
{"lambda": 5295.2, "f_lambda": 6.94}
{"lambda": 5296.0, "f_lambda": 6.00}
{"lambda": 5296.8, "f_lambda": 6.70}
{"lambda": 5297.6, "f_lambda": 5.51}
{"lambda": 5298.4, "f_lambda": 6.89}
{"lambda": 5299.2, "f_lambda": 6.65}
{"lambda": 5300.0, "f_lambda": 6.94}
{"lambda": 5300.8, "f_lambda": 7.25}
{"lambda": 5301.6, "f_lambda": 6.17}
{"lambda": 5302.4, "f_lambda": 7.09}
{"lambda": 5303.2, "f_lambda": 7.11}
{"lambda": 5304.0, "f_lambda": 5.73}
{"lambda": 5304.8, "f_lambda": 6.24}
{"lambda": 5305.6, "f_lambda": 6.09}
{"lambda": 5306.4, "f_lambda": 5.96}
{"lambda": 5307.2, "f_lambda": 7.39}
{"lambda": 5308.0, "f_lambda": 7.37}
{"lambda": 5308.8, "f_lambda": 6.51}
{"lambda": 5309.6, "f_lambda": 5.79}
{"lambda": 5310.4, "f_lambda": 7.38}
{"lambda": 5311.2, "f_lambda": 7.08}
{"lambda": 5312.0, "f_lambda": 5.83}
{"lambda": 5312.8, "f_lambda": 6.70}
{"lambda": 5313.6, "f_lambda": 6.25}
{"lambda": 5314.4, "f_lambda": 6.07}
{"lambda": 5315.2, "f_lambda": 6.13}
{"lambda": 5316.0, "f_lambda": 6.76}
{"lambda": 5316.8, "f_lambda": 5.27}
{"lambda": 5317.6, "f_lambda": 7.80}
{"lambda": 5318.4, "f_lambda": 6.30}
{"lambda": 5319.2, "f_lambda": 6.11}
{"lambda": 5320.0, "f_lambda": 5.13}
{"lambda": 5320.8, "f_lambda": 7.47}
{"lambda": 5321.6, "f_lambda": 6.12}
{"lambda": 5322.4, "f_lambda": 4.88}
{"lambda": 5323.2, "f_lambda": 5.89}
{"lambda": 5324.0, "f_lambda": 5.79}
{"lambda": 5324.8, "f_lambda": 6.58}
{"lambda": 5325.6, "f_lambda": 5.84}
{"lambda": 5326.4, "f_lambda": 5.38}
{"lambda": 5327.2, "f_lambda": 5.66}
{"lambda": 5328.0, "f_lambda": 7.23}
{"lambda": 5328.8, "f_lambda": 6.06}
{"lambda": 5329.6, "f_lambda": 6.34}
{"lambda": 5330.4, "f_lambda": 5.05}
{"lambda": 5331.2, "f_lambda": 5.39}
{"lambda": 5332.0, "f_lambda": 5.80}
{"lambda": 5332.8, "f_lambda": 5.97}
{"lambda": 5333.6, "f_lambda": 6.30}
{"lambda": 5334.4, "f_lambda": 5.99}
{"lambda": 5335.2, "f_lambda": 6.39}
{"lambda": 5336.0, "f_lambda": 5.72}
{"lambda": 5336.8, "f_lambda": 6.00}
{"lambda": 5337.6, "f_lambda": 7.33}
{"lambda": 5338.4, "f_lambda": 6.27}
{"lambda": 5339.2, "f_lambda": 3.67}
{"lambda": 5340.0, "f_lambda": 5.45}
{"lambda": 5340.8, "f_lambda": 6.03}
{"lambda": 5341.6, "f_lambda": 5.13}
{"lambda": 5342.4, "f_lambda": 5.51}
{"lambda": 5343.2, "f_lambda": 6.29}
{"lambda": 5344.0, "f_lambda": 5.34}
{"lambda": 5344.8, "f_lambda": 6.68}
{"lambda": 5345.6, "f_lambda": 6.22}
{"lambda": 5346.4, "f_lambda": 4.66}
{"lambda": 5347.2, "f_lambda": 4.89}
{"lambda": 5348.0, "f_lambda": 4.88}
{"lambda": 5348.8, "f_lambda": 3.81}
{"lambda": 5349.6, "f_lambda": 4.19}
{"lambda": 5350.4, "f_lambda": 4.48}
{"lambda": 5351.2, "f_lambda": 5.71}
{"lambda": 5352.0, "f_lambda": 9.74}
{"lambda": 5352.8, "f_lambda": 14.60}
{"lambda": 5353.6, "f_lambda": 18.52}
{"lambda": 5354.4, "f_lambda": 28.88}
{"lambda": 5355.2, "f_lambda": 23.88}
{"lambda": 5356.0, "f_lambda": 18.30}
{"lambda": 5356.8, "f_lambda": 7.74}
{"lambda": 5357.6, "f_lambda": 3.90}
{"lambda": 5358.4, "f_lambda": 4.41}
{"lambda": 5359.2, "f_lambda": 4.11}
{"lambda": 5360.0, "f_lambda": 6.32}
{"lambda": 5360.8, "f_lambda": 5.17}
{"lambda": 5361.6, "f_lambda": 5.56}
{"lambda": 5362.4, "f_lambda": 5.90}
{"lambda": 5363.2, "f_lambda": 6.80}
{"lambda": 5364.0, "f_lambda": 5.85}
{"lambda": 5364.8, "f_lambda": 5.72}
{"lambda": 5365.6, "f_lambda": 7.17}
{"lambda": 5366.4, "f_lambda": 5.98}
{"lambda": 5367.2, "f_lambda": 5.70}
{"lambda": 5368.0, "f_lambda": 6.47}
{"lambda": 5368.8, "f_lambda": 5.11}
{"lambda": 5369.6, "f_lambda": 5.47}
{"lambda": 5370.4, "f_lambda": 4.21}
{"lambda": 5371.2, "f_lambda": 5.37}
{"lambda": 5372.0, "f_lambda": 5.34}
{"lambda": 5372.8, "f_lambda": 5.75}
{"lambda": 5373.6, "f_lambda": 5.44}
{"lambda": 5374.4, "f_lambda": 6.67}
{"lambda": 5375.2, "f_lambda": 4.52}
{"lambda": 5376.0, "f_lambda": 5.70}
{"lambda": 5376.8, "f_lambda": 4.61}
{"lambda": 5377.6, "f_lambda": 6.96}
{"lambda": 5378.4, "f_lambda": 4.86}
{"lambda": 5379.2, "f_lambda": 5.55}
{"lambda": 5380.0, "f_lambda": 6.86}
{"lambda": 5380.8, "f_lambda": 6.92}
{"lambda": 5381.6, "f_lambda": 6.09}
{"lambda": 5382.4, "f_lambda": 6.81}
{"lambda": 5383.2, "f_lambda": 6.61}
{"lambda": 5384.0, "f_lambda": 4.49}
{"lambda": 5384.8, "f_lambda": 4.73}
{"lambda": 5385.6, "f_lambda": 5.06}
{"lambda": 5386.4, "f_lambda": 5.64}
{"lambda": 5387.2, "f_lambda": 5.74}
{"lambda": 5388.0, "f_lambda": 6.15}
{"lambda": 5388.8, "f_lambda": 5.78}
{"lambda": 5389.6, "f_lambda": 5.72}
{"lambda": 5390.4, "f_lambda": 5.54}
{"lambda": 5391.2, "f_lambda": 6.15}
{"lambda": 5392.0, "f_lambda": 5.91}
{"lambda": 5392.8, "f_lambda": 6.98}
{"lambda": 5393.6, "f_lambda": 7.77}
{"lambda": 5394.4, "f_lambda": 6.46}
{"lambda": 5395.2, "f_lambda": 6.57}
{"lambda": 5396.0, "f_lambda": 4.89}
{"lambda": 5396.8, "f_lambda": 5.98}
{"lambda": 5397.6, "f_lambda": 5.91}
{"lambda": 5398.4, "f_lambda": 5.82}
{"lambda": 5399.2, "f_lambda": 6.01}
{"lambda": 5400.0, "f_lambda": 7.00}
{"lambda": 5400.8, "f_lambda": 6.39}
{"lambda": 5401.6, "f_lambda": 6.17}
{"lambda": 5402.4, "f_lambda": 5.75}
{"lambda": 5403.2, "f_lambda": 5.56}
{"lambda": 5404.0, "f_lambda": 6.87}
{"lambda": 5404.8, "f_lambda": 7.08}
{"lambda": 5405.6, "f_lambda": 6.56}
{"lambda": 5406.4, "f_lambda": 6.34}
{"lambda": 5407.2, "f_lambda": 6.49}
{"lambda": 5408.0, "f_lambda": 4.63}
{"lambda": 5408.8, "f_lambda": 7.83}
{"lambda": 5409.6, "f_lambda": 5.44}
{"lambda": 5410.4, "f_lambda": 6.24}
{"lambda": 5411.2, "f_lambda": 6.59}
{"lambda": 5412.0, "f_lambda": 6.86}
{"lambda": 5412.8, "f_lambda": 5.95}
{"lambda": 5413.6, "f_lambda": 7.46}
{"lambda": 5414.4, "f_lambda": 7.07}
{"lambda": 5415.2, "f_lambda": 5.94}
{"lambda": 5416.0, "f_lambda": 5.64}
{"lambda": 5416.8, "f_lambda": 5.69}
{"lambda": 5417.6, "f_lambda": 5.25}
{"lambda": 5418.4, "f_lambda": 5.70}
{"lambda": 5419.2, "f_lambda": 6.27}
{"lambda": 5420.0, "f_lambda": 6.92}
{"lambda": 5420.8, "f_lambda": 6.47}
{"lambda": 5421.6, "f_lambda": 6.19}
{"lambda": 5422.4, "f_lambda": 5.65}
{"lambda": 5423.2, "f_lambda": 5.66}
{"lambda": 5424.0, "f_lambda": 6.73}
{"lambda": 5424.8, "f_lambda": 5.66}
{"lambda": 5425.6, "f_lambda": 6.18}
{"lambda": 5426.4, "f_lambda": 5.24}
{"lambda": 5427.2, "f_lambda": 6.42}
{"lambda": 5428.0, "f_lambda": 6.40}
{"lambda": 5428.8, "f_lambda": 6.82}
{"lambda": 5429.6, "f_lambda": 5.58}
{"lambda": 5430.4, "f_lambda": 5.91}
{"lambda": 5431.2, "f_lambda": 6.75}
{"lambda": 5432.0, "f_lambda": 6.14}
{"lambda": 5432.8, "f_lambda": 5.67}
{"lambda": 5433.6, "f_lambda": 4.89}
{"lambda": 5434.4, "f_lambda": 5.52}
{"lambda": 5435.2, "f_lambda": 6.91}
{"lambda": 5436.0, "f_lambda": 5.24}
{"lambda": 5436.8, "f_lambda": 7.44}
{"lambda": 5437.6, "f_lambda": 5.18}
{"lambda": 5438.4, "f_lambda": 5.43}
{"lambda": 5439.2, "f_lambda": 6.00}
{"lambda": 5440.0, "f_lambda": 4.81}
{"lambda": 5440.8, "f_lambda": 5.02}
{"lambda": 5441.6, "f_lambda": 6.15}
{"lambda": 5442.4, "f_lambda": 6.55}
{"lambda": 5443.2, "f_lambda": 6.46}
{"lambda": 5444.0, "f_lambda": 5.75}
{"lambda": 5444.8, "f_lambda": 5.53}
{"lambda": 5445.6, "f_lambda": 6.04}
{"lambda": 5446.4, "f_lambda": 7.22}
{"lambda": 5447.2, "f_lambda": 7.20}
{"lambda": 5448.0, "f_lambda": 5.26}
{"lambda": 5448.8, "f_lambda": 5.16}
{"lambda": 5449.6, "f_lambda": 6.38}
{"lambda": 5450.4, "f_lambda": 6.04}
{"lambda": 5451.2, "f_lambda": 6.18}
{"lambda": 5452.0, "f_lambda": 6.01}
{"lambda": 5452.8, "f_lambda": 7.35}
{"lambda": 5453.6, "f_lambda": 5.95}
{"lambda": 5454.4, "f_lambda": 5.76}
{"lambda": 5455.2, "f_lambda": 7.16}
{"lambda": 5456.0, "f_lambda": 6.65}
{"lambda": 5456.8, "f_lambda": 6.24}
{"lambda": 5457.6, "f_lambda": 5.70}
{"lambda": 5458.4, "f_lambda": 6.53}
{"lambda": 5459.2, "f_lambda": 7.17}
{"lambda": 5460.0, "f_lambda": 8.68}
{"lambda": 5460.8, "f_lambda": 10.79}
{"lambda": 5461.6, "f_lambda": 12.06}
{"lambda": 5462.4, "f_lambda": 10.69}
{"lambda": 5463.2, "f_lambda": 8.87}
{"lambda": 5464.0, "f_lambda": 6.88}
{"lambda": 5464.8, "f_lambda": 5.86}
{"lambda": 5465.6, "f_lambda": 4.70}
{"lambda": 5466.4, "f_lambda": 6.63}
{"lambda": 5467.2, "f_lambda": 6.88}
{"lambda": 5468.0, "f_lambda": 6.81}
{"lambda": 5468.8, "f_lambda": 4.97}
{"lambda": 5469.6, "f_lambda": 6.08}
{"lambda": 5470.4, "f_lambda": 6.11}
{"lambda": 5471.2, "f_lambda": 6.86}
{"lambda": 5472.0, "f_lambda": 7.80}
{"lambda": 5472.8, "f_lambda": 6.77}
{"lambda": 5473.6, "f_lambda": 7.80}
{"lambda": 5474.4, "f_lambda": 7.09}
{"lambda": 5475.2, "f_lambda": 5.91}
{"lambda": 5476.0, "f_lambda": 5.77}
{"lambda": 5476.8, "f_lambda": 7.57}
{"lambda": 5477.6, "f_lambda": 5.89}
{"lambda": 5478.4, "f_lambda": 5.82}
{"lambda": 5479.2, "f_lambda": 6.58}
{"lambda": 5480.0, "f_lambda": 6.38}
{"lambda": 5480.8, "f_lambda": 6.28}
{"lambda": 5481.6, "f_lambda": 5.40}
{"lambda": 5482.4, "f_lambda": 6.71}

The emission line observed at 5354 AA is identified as Hbeta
